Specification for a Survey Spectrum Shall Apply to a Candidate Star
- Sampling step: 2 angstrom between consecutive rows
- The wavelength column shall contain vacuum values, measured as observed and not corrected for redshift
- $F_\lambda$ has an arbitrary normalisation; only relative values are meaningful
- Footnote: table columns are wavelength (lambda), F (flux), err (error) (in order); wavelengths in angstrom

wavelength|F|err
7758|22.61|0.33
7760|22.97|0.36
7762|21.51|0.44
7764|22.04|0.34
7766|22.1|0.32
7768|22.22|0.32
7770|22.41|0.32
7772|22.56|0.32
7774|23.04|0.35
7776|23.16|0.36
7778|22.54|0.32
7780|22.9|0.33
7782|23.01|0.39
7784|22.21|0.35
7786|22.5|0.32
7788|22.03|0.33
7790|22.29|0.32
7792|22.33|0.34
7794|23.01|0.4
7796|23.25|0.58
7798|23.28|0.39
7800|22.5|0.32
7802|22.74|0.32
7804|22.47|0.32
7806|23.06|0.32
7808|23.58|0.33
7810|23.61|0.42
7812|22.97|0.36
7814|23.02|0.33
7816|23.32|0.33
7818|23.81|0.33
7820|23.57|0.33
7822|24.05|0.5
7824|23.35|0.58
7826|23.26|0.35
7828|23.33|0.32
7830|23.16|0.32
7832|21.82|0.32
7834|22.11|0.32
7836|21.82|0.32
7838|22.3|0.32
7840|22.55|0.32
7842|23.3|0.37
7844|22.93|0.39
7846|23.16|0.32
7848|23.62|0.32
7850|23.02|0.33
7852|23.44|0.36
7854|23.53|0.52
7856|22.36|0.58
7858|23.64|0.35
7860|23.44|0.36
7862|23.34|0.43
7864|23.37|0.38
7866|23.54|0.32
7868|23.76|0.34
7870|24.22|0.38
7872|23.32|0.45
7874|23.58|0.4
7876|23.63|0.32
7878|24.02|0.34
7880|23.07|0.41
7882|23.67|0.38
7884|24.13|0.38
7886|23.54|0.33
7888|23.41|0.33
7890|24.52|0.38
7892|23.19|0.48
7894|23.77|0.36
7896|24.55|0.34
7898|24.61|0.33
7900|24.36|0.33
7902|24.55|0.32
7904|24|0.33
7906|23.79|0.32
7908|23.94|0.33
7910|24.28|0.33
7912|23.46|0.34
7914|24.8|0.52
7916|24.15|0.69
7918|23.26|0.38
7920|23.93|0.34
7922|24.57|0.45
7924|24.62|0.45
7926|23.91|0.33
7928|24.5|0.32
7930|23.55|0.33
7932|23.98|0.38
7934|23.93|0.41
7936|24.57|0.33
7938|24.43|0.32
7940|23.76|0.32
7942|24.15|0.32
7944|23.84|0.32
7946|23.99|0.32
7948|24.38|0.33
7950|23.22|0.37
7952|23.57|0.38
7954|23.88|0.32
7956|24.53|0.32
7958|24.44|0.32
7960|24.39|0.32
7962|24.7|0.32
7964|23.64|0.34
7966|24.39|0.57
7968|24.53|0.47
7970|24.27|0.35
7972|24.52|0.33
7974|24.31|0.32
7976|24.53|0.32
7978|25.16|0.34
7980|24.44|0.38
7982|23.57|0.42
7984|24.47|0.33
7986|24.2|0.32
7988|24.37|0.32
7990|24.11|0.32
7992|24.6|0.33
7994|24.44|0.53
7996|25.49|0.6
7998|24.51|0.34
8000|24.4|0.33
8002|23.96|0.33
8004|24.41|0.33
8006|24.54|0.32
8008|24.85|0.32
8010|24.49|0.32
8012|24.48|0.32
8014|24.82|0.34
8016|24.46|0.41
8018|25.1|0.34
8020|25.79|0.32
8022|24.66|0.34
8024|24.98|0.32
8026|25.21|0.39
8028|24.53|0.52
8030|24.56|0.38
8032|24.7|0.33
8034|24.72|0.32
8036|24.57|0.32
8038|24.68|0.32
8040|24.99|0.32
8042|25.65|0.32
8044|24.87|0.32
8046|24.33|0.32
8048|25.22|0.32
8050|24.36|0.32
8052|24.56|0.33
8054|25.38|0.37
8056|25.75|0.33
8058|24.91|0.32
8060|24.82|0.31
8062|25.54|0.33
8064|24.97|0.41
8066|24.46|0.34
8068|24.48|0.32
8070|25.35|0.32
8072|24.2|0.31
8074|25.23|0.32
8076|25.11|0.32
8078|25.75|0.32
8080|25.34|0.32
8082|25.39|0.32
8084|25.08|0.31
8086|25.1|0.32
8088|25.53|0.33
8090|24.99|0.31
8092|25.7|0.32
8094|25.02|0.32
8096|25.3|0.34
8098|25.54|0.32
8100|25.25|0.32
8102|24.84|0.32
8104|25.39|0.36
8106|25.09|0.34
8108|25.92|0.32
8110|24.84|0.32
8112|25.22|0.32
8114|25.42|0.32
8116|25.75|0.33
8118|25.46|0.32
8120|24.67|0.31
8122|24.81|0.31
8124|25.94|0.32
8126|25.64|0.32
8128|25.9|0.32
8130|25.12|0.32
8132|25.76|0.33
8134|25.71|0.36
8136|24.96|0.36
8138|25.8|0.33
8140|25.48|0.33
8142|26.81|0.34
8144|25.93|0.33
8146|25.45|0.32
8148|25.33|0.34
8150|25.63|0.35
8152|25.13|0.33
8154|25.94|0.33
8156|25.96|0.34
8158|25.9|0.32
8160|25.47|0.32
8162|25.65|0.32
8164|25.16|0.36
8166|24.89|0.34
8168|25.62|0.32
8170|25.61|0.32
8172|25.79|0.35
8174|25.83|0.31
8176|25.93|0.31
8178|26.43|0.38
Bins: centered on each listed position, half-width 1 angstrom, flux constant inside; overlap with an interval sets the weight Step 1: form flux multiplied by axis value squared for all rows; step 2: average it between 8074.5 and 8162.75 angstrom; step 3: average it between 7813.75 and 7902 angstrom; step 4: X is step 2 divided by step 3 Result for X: 1.16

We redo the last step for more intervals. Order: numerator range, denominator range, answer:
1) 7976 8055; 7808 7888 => 1.11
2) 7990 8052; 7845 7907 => 1.08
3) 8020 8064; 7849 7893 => 1.11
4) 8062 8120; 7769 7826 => 1.18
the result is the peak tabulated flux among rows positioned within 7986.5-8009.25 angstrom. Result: 25.49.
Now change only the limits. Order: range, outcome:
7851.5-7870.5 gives 24.22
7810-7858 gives 24.05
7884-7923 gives 24.8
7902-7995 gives 25.16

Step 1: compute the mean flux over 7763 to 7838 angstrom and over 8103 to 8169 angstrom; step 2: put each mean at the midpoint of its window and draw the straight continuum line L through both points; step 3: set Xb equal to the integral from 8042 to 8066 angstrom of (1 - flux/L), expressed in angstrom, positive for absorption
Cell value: -0.1 angstrom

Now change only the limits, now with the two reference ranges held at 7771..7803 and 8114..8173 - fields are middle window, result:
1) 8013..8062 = -0.4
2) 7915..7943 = -0.3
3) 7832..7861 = 0.4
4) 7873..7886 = -0.1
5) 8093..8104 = 0.0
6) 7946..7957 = 0.0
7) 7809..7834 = -0.3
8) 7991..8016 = -0.1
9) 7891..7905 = -0.3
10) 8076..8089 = -0.1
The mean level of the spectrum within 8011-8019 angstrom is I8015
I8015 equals 24.7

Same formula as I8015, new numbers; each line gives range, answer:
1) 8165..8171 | 25.4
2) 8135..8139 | 25.4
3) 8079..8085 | 25.3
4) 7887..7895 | 23.7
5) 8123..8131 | 25.6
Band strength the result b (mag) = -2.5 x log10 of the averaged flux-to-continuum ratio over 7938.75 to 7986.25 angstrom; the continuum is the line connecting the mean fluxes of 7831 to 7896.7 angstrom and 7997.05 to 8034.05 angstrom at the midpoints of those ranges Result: 0.00 mag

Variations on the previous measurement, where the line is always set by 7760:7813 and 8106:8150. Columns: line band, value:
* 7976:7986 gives 0.00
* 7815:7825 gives -0.03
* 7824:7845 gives 0.02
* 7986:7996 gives 0.00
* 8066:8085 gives 0.00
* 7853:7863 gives 0.00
